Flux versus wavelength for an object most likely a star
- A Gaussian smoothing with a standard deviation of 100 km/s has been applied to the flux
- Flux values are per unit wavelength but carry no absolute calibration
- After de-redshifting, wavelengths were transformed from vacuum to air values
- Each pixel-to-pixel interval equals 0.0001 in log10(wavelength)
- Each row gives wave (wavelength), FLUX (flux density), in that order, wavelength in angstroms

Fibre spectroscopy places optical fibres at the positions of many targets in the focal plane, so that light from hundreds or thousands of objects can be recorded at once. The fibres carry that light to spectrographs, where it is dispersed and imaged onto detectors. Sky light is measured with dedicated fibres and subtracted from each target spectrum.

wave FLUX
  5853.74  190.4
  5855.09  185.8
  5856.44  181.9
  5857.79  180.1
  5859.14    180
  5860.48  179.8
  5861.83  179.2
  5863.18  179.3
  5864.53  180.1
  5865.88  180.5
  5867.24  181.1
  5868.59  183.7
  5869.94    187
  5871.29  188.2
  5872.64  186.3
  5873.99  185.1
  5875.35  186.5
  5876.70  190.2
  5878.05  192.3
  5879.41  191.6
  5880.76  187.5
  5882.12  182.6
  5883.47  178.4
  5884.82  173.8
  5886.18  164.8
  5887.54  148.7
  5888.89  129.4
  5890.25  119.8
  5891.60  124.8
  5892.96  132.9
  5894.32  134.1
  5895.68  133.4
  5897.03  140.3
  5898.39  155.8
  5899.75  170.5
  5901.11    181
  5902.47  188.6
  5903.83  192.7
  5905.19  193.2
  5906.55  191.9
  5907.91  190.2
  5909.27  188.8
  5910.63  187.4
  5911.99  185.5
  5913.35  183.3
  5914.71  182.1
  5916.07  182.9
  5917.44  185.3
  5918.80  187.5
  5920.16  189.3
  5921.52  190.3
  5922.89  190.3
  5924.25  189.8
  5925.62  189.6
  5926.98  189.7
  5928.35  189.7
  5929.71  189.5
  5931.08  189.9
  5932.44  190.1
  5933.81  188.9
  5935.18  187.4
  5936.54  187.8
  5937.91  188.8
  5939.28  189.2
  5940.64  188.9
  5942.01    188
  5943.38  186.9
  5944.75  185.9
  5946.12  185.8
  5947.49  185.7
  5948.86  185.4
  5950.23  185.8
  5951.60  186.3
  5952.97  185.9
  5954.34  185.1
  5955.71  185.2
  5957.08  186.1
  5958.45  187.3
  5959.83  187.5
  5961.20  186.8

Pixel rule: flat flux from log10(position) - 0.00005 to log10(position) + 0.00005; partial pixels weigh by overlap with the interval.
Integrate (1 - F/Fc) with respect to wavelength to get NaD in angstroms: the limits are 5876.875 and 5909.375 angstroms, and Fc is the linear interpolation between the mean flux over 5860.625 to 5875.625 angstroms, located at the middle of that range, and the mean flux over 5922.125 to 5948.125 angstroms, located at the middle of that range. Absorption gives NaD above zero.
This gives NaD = 3.3 angstroms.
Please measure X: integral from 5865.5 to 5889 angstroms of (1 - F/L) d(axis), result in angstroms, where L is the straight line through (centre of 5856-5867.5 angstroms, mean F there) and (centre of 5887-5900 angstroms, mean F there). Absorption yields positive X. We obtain -3.0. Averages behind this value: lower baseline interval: 180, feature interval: 180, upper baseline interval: 138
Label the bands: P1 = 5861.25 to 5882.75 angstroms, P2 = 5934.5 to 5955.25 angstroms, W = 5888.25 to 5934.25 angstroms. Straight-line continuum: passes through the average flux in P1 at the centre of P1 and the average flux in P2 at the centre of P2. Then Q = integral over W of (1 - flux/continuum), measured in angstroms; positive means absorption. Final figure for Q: 2.7 angstroms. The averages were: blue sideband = 185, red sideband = 187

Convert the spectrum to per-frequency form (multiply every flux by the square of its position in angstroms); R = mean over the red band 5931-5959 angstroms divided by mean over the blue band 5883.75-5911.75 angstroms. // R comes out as 1.17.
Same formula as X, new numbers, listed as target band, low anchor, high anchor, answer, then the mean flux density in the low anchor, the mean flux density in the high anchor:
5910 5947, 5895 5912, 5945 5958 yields -1.31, 177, 186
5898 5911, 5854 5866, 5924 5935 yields 0.13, 181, 189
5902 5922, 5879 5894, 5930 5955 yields -2.05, 156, 187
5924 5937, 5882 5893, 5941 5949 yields -0.89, 150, 186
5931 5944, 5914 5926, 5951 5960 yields -0.13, 187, 186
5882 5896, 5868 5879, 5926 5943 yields 3.09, 188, 189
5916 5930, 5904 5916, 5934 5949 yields -0.08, 188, 187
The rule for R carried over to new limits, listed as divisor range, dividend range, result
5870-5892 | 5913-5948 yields 1.11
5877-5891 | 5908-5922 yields 1.13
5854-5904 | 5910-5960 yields 1.12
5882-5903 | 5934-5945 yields 1.25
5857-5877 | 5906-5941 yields 1.05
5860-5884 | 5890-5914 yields 0.92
